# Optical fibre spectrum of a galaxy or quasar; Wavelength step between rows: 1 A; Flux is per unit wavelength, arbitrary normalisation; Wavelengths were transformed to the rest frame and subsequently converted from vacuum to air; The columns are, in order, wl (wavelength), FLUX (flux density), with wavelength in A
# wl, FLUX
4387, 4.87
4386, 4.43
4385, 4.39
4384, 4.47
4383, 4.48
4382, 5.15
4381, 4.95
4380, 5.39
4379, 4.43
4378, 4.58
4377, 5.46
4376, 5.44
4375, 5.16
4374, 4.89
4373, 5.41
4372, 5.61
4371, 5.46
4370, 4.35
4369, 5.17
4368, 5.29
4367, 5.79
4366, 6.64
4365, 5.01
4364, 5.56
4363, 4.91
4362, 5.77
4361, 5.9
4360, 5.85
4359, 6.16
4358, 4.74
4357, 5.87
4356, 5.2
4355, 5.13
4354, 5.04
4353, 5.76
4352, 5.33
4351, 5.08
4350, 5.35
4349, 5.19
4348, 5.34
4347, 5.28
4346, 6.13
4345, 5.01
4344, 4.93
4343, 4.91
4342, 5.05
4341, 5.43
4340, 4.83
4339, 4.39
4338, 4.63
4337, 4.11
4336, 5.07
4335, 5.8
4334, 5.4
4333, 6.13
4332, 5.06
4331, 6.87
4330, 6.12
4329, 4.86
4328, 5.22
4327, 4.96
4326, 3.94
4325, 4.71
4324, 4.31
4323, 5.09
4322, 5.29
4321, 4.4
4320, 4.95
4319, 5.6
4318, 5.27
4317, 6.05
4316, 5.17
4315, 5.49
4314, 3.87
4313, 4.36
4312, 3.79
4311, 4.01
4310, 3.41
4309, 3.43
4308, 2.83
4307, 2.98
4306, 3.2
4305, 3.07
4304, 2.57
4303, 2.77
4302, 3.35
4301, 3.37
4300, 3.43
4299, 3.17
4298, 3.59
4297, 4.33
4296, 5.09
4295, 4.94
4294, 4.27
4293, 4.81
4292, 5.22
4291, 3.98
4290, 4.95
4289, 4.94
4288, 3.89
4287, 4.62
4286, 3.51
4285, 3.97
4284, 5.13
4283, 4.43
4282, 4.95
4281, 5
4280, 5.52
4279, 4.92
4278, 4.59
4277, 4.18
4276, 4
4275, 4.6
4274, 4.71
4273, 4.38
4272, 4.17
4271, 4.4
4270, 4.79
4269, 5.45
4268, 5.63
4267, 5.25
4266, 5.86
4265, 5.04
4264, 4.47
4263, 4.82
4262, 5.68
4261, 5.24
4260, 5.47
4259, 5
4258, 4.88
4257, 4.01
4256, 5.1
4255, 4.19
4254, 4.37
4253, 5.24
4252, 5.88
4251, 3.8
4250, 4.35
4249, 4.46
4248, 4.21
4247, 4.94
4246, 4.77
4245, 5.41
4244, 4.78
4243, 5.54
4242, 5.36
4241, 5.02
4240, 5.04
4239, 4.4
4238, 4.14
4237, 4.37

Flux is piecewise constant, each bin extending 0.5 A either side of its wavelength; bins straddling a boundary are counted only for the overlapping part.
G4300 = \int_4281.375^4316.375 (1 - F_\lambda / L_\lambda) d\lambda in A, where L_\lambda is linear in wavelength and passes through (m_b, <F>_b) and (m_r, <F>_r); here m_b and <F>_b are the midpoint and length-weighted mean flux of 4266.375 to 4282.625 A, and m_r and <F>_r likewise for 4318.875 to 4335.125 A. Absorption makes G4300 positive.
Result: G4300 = 6.7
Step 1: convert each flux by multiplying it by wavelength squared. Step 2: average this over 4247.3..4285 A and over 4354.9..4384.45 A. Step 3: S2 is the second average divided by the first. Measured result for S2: 1.2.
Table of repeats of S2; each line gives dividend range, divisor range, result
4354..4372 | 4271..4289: 1.26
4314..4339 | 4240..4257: 1.11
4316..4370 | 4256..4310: 1.24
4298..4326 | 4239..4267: 0.85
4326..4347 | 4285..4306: 1.34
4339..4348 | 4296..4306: 1.56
